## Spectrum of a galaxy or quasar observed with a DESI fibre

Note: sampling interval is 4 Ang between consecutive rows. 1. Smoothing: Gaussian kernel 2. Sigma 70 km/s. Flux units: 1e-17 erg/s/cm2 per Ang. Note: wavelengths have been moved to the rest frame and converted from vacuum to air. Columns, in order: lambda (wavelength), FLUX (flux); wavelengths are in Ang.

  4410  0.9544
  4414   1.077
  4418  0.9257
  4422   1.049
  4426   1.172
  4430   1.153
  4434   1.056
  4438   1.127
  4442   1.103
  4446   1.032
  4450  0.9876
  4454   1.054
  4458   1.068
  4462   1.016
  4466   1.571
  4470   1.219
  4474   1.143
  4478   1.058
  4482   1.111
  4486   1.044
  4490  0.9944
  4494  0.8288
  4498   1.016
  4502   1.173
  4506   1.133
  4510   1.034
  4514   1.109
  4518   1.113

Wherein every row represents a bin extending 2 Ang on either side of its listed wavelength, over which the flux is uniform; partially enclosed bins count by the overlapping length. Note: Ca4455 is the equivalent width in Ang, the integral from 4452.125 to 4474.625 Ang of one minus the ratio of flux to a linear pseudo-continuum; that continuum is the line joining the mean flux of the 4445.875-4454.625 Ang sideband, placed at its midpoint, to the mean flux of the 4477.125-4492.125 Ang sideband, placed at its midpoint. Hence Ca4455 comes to -3.3 Ang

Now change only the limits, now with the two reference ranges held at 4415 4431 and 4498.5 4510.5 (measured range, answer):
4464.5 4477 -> -2.1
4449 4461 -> 0.5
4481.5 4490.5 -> 0.4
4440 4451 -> 0.4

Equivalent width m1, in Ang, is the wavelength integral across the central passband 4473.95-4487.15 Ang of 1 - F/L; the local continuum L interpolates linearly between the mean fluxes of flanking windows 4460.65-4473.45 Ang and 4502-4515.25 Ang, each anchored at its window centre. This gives 1.4 Ang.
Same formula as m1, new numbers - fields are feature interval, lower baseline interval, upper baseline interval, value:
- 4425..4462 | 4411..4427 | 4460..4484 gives 1.0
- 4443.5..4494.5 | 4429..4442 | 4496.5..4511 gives 0.3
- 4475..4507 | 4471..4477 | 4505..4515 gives 2.0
